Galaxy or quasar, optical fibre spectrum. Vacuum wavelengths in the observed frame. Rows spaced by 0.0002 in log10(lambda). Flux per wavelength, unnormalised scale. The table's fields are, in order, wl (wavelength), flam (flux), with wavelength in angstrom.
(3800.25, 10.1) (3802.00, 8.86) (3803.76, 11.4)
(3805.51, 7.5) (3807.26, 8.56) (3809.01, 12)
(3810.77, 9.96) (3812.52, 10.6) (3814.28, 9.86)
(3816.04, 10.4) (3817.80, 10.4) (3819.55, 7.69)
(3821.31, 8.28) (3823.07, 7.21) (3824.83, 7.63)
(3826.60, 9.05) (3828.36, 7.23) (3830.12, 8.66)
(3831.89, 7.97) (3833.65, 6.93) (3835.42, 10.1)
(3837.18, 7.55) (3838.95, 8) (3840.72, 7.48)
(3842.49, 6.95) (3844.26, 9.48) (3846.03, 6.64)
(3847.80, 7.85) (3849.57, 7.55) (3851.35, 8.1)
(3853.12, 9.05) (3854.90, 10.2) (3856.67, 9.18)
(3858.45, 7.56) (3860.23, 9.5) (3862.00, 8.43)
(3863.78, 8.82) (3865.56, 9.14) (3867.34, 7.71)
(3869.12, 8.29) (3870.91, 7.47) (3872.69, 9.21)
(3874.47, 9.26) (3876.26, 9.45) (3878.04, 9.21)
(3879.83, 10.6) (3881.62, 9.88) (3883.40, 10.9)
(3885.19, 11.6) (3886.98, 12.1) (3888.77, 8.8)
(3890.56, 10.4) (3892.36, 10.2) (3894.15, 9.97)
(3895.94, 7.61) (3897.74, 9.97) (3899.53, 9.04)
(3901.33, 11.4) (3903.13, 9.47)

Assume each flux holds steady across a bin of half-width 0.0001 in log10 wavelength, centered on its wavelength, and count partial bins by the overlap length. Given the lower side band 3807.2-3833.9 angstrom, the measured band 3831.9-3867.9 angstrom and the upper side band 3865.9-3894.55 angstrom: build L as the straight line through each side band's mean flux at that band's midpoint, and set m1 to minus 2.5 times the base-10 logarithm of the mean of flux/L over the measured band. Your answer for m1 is 0.12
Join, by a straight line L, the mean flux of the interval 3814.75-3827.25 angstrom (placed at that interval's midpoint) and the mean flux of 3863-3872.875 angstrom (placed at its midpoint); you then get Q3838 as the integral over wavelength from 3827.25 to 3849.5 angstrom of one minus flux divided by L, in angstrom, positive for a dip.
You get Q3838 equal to 1.8 angstrom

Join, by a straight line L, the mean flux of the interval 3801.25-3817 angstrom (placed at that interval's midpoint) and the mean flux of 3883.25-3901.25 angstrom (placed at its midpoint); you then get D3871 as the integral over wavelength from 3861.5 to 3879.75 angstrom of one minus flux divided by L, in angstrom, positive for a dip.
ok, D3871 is 2.3 angstrom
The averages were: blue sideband 9.91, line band 8.79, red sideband 10.1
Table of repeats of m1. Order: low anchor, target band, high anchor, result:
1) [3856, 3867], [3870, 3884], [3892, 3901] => -0.05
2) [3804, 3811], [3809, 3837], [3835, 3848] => 0.00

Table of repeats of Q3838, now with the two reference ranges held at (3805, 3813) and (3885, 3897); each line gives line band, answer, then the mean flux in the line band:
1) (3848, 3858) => 1.2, 8.69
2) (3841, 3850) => 2.0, 7.69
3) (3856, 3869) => 1.8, 8.59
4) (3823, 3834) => 2.2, 7.9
